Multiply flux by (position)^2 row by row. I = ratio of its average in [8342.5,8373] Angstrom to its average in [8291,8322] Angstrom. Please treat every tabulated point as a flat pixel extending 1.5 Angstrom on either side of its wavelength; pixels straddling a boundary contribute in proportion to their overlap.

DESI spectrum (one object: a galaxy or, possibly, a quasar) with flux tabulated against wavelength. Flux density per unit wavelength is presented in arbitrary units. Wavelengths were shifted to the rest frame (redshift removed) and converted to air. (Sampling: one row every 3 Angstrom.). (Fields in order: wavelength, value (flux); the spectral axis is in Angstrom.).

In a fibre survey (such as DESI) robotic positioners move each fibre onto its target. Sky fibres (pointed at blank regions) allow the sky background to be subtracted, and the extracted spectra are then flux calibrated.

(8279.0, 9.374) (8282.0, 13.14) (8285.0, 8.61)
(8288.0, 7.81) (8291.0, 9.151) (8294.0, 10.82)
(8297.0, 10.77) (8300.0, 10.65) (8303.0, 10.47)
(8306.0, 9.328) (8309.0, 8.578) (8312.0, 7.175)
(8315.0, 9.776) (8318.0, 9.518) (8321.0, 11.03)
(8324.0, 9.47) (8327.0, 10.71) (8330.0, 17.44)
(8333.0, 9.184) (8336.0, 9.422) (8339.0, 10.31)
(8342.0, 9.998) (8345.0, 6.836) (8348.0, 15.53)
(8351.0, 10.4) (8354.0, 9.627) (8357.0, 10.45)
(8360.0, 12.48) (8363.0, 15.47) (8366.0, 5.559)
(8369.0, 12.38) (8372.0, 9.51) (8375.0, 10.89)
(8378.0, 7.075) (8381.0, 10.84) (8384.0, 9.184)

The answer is 1.1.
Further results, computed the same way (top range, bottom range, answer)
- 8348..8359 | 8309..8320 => 1.25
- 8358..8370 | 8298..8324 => 1.20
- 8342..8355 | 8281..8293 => 1.12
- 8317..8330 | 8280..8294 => 1.14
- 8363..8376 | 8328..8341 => 0.90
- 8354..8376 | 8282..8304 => 1.11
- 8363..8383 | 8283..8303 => 1.02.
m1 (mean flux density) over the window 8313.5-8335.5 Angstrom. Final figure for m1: 10.9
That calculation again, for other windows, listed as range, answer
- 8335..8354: 10.4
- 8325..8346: 10.6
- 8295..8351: 10.3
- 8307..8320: 8.87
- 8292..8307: 10.4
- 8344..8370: 11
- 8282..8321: 9.6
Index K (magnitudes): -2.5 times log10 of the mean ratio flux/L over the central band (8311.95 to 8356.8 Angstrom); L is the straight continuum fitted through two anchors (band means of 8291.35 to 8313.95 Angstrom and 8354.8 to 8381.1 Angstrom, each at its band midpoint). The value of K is -0.050 mag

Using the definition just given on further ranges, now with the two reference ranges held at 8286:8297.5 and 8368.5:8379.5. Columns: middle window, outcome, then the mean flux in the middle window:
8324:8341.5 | -0.16 mag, 11.2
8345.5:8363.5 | -0.22 mag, 11.8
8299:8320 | 0.02 mag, 9.37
